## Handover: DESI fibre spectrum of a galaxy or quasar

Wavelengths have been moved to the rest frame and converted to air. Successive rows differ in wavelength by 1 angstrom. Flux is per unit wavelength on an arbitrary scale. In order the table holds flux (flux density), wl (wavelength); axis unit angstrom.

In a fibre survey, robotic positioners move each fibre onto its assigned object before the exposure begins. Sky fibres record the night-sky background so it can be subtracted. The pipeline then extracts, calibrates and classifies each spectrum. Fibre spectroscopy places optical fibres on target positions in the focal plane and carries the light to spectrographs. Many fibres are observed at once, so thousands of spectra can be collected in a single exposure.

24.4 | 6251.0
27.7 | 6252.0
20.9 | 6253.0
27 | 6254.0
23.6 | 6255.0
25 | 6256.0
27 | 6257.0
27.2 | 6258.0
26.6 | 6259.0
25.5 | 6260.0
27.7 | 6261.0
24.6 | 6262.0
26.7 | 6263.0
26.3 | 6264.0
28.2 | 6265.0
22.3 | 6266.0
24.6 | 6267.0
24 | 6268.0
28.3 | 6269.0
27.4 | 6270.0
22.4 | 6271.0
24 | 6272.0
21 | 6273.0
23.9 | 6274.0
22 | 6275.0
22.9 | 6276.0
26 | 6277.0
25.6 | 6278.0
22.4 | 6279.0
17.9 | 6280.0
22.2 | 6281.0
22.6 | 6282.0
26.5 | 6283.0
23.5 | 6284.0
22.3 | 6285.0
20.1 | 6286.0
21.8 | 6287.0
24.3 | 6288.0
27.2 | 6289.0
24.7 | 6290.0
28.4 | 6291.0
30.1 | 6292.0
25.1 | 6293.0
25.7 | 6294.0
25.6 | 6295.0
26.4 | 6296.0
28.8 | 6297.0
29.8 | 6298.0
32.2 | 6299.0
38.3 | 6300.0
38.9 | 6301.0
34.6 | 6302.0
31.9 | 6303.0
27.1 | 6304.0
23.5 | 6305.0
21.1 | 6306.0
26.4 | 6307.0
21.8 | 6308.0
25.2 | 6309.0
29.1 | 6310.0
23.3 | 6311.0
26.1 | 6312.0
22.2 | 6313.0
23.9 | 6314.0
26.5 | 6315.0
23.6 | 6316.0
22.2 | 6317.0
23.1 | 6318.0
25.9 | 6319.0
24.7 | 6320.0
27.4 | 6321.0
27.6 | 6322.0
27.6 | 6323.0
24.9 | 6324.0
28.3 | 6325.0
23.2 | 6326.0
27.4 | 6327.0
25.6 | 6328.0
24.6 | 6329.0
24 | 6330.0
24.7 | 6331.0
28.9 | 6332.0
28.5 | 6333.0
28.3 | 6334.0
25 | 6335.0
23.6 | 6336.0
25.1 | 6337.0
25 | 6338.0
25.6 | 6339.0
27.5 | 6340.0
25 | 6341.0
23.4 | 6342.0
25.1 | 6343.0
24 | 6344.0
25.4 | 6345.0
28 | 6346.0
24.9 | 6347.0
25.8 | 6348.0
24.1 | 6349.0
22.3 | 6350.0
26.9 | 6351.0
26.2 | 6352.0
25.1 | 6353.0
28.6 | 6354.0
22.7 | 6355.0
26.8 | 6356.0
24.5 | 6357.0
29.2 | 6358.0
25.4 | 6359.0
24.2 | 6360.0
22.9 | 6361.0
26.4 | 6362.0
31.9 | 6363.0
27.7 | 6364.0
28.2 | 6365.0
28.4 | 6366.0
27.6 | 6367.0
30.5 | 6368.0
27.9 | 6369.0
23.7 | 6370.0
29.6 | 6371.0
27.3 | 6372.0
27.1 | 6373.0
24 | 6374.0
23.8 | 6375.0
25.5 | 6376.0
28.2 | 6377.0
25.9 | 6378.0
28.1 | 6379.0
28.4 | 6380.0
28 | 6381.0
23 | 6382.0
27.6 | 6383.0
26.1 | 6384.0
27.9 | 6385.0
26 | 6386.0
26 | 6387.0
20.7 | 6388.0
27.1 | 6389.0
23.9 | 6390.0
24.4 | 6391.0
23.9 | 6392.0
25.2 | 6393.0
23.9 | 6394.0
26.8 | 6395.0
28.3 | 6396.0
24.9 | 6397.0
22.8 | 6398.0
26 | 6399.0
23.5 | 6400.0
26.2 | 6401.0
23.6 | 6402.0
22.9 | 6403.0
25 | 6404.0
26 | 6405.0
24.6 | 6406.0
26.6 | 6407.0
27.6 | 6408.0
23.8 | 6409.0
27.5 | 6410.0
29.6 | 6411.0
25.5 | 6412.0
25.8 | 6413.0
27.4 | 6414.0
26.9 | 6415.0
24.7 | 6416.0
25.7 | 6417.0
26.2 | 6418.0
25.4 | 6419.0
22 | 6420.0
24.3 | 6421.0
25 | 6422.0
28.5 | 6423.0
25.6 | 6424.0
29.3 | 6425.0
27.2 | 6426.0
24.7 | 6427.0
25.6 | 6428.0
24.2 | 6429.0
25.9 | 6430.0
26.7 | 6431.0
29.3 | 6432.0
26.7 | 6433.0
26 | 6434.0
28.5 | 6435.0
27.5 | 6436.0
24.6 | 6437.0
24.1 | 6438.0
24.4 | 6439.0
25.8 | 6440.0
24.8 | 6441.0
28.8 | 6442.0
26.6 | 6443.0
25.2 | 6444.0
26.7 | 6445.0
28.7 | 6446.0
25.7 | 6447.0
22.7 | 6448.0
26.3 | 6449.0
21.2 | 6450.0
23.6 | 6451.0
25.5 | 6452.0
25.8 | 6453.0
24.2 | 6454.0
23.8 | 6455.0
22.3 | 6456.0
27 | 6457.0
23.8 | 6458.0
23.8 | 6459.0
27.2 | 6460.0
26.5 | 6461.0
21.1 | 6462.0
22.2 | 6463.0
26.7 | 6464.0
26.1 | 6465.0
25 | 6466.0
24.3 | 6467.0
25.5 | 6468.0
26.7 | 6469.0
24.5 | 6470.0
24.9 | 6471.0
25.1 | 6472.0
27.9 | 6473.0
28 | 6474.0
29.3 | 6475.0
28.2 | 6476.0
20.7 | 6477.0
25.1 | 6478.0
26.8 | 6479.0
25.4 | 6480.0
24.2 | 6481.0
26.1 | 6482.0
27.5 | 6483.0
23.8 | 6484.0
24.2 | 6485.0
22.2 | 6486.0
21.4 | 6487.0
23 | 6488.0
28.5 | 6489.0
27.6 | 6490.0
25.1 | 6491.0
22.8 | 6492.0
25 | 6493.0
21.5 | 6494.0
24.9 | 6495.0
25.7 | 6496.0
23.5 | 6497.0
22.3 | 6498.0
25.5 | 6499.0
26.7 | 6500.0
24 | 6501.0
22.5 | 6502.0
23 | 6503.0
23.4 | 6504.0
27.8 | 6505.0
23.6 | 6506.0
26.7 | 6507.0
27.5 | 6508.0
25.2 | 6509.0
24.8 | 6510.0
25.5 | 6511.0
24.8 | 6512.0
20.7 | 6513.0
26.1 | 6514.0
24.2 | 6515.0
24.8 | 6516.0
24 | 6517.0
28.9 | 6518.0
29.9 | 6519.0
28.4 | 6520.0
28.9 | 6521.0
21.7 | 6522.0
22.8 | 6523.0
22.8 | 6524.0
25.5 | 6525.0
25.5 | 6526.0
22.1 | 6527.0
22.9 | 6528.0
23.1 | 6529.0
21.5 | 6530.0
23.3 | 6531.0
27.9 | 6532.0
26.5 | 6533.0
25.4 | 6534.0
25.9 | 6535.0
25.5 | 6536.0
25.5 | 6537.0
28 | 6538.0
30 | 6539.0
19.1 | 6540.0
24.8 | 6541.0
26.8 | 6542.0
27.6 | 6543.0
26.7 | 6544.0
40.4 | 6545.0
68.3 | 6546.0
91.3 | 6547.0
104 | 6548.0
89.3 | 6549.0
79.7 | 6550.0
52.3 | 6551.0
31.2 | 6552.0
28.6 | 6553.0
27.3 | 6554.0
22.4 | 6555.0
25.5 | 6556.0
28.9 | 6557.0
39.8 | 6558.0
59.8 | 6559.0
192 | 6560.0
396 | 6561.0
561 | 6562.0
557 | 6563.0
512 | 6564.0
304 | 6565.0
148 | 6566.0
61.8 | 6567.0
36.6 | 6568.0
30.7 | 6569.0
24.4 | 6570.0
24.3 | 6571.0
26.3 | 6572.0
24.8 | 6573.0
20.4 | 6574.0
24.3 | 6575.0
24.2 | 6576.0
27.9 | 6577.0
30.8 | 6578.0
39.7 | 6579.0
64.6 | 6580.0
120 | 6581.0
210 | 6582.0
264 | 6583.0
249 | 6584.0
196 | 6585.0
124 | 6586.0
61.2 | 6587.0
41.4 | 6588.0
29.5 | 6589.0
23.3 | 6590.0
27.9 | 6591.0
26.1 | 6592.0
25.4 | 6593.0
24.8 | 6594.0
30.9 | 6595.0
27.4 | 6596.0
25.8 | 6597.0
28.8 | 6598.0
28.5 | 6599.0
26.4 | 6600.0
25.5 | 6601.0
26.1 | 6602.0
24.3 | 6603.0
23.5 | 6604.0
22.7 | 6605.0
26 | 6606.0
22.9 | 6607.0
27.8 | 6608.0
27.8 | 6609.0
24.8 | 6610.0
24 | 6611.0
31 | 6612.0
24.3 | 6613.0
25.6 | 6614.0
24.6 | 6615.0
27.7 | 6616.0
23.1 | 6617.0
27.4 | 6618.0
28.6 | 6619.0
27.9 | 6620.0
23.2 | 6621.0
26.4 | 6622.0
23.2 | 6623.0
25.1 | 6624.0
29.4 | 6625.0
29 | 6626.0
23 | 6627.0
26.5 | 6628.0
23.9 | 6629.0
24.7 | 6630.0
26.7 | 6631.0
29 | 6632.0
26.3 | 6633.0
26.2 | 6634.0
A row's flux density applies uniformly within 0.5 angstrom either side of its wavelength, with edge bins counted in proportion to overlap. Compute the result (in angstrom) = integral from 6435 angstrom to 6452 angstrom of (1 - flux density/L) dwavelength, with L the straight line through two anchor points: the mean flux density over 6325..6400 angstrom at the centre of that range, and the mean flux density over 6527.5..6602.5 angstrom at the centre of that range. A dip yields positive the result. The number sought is 7.9 angstrom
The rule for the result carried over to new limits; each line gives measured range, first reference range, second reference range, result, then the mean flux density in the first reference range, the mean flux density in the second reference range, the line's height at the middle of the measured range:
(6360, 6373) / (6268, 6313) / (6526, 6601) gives 4.2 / 25.8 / 79.8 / 40.9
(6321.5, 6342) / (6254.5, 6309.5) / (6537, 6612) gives 5.3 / 25.8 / 80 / 35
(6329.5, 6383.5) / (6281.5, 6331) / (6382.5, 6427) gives -0.6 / 26.2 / 25.6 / 25.9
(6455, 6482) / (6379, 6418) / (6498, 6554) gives 3.4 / 25.7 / 31.6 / 28.9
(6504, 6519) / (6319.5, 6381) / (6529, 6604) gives 9.2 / 26.2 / 79.9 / 66.3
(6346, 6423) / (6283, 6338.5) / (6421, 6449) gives 0.9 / 26.3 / 26.2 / 26.2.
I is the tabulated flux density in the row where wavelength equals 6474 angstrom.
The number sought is 28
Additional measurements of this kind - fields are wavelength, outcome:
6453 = 25.8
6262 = 24.6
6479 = 26.8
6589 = 29.5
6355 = 22.7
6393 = 25.2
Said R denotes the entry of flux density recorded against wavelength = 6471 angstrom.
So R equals 24.9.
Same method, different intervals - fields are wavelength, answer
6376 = 25.5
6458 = 23.8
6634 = 26.2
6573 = 24.8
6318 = 23.1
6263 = 26.7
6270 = 27.4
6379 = 28.1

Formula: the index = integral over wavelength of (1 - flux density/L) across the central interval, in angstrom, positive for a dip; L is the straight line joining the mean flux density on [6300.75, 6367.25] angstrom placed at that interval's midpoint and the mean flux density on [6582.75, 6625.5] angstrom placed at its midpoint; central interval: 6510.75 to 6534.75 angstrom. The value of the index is 8.22 angstrom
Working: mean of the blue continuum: 26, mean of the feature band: 24.9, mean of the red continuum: 43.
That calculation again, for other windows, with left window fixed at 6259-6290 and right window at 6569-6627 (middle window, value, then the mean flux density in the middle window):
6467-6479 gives 3.6 angstrom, 26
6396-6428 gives 7.2 angstrom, 25.7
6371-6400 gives 5.2 angstrom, 25.8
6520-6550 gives 4.7 angstrom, 34.9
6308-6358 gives 4.5 angstrom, 25.5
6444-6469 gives 7.7 angstrom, 24.9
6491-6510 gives 7.0 angstrom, 24.6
